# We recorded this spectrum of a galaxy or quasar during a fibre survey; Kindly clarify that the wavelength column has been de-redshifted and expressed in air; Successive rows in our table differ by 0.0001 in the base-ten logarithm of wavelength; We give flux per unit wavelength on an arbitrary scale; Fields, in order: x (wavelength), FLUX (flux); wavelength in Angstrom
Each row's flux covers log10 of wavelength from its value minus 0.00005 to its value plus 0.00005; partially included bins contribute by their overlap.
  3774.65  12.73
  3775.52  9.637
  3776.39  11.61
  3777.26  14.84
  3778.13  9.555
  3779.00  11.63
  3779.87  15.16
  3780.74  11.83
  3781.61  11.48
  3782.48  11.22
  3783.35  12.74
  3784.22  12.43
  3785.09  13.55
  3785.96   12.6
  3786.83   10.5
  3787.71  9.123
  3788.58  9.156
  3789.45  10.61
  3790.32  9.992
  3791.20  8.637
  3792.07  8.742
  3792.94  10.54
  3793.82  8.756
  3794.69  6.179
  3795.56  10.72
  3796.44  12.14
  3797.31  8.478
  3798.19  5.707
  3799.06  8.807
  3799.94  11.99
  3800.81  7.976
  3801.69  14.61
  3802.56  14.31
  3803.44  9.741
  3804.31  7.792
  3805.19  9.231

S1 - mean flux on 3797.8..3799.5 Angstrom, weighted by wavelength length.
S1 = 7.31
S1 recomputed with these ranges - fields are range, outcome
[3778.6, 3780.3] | 13.4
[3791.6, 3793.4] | 9.61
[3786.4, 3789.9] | 9.85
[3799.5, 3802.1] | 11.5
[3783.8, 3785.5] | 13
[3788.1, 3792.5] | 9.43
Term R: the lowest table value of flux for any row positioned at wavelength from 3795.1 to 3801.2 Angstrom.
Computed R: 5.707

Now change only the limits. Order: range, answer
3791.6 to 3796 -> 6.179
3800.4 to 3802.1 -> 7.976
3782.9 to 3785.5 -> 12.43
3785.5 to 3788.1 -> 9.123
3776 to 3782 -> 9.555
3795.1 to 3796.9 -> 10.72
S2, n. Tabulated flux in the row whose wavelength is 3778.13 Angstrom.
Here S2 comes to 9.555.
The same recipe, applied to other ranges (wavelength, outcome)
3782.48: 11.22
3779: 11.63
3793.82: 8.756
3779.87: 15.16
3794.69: 6.179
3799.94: 11.99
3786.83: 10.5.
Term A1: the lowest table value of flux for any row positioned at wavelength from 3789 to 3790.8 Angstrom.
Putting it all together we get 9.992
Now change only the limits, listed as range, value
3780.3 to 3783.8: 11.22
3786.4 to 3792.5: 8.637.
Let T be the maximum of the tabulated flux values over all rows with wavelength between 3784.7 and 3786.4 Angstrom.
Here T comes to 13.55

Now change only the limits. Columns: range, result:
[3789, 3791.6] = 10.61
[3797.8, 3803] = 14.61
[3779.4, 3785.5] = 15.16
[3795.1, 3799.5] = 12.14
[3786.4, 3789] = 10.5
